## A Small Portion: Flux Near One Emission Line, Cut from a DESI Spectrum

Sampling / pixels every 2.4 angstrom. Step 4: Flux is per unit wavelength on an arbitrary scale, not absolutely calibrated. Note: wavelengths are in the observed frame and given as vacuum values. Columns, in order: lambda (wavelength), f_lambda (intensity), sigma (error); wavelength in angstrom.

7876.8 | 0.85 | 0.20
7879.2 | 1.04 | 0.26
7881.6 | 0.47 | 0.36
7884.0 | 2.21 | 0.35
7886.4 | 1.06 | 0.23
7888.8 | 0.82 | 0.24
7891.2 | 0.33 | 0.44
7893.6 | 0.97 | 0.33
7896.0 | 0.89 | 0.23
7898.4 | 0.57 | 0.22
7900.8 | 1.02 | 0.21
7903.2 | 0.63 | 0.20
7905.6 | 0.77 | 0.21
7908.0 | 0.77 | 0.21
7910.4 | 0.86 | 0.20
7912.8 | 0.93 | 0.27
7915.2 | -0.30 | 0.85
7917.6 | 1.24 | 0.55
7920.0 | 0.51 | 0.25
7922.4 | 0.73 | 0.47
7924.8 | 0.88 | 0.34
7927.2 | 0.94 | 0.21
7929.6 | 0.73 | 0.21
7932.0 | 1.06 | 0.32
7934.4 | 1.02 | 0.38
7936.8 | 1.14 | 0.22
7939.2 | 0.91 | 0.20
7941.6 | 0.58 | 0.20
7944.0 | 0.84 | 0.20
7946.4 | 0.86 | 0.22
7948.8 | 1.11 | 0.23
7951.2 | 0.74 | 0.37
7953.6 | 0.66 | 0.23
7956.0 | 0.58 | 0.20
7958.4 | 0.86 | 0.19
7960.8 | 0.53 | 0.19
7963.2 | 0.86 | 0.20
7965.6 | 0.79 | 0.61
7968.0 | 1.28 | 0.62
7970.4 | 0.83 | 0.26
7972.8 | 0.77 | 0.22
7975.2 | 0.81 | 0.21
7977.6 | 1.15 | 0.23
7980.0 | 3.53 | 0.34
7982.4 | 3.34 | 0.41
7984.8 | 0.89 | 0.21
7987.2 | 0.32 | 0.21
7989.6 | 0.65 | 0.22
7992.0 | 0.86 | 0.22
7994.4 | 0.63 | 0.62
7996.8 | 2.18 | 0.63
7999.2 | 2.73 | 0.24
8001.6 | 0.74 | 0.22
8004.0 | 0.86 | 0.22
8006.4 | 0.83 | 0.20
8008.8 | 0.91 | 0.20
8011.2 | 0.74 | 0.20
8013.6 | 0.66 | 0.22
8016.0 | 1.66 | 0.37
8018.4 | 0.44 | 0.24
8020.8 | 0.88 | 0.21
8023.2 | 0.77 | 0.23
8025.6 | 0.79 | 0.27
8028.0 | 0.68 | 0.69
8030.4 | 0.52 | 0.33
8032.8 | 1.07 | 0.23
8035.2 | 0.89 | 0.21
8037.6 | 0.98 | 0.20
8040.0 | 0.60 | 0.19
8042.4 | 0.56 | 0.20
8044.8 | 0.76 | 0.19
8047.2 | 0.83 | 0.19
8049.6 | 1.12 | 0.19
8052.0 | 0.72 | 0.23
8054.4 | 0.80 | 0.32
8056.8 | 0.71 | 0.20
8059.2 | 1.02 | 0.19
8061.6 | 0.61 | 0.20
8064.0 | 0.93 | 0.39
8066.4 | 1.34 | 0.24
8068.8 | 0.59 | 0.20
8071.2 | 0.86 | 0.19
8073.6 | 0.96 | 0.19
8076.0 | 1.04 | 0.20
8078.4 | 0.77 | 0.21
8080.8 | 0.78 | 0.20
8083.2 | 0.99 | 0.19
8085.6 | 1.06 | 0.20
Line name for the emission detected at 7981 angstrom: [S II]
